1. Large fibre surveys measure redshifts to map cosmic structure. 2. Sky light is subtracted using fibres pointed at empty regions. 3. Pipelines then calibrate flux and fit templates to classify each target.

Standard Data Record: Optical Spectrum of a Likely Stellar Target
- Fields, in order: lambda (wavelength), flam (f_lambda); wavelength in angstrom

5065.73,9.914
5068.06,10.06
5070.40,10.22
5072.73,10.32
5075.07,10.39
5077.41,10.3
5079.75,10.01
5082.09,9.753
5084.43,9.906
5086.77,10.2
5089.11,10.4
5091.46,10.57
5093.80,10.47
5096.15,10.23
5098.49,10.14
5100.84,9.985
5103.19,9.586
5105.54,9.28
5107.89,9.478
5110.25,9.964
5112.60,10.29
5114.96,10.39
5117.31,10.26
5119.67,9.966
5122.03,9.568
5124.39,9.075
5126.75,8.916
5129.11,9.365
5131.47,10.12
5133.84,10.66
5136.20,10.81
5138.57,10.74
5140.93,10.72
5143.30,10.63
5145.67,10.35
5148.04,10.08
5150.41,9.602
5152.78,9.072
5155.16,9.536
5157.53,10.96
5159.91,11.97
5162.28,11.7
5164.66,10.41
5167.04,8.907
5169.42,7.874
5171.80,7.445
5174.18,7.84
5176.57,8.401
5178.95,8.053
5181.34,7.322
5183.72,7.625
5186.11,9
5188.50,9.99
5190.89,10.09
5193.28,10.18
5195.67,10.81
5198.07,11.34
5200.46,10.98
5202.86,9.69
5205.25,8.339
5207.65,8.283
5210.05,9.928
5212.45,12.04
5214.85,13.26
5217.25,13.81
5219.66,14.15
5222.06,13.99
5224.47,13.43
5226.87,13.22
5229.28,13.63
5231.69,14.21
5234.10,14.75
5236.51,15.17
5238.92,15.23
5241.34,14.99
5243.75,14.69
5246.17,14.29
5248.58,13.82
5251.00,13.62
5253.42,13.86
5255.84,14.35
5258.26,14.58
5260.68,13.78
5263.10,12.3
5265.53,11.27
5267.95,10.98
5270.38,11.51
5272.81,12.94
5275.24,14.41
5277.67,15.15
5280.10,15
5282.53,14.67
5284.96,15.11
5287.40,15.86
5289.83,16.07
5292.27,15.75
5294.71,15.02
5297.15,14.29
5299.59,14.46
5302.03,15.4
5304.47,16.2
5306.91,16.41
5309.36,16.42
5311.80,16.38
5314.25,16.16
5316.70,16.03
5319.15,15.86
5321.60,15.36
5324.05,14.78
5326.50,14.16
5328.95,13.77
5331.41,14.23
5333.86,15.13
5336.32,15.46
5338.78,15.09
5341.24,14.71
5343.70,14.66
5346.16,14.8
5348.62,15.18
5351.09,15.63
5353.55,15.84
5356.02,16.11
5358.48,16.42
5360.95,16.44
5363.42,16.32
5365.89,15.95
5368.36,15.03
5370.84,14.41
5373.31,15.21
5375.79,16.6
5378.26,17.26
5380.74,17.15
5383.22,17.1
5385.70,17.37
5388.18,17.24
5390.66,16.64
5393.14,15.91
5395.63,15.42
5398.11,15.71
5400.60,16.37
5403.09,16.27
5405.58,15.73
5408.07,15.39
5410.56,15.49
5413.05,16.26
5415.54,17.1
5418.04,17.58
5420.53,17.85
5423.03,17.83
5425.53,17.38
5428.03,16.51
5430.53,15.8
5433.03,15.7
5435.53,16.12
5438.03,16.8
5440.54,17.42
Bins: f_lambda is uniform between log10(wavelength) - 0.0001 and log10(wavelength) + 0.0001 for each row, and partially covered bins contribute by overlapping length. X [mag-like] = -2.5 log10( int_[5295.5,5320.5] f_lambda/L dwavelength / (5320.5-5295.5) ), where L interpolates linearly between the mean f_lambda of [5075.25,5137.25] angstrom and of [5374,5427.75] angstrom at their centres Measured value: -0.09 mag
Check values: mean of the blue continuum 9.99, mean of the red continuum 16.6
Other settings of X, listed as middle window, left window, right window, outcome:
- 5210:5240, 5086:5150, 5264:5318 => -0.06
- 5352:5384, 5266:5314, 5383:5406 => -0.01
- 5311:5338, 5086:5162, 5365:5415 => -0.04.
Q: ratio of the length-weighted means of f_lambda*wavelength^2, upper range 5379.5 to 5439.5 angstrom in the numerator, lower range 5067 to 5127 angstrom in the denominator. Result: 1.86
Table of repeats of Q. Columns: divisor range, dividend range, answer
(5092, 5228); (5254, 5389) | 1.58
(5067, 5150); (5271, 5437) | 1.72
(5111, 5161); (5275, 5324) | 1.63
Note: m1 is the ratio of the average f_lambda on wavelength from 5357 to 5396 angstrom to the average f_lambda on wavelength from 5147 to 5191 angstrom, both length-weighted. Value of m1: 1.8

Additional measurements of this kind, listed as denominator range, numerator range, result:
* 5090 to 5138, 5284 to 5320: 1.57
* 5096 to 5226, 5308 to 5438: 1.58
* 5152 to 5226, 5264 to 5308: 1.41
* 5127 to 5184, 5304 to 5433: 1.66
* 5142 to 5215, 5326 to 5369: 1.58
